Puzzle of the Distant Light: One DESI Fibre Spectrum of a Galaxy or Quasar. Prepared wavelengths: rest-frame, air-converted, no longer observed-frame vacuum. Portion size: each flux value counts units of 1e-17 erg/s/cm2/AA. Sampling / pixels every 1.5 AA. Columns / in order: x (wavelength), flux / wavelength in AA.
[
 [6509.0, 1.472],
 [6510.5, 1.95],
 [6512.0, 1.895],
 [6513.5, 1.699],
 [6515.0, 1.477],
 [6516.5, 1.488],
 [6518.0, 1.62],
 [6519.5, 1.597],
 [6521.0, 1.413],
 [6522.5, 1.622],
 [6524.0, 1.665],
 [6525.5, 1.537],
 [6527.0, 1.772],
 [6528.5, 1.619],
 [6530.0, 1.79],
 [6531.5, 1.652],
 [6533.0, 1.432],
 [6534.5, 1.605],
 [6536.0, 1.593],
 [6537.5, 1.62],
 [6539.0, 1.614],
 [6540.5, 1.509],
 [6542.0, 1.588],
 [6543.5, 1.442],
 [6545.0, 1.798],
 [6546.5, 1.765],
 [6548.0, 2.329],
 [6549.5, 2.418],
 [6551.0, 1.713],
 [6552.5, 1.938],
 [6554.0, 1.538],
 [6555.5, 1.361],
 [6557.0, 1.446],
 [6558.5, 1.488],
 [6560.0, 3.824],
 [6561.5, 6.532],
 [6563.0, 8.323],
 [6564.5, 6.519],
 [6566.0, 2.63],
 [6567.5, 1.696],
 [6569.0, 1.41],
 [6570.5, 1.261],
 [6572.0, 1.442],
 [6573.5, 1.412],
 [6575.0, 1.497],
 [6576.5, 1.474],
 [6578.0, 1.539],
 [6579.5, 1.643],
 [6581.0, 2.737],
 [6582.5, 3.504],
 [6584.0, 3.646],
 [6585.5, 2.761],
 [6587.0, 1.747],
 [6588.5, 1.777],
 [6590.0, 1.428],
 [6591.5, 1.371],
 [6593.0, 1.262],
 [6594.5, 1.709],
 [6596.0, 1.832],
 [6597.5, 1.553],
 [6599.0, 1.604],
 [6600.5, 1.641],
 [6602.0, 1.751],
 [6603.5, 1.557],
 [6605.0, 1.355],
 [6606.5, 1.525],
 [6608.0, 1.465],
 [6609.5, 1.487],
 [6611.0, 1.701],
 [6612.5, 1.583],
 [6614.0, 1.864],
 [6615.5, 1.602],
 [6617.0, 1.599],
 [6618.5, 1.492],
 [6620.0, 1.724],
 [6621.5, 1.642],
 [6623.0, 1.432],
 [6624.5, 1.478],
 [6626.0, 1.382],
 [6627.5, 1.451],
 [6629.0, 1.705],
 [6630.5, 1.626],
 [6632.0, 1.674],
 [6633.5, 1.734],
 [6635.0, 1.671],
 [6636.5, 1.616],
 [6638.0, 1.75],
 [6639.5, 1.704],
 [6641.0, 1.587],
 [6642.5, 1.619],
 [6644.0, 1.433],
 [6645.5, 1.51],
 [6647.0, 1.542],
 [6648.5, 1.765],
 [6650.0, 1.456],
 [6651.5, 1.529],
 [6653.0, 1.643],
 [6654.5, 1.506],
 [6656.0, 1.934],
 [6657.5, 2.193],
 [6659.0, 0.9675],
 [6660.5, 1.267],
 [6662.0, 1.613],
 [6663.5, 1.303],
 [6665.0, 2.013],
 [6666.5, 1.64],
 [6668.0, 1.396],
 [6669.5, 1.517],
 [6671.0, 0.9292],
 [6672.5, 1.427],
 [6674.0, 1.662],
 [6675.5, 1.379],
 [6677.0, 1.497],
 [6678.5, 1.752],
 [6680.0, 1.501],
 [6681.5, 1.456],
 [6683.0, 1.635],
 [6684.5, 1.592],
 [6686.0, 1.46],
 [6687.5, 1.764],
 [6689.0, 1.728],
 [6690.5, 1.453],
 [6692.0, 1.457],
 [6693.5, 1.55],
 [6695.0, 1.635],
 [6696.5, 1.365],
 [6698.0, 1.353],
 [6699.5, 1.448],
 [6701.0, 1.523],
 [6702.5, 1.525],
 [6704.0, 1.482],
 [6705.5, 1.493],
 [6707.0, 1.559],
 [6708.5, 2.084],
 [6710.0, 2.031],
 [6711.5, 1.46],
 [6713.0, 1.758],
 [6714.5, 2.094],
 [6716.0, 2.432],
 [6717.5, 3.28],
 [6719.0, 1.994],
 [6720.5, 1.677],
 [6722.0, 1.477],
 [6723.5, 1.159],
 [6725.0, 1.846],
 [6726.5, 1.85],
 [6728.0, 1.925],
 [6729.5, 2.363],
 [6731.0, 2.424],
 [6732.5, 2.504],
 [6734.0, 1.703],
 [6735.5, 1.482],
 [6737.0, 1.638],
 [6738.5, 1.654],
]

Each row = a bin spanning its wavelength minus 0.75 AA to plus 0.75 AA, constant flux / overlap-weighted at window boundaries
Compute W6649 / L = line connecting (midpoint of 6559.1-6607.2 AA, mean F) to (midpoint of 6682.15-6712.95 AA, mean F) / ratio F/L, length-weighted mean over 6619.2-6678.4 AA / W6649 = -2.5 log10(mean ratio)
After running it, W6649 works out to 0.22 mag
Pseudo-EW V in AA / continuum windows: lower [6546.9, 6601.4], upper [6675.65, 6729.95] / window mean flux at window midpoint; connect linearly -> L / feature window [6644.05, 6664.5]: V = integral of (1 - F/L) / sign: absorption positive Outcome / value 4.04 AA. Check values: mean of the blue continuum 2.33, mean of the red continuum 1.71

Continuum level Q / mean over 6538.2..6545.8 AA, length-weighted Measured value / 1.59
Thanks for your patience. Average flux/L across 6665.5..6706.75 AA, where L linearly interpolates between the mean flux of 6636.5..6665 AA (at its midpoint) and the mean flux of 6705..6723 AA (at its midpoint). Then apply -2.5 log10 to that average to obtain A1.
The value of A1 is 0.181 mag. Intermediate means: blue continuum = 1.59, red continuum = 1.94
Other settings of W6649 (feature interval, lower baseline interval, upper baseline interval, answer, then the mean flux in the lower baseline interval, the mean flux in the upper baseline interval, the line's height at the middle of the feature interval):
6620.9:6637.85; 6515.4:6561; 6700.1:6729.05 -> 0.13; 1.75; 1.83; 1.79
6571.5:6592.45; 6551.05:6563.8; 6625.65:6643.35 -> 0.33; 3.23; 1.63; 2.72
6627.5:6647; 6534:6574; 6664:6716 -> 0.17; 2.37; 1.59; 1.89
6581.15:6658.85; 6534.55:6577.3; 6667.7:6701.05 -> 0.12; 2.32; 1.5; 1.91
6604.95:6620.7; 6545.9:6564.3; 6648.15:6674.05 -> 0.35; 3.01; 1.54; 2.21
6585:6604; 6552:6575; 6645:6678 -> 0.39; 2.82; 1.53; 2.41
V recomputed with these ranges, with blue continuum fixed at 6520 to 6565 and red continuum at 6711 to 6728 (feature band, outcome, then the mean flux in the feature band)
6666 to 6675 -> 2.64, 1.42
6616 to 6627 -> 2.98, 1.54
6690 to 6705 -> 3.68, 1.48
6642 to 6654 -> 2.89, 1.56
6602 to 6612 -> 2.80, 1.53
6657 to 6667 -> 2.34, 1.55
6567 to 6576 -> 3.08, 1.45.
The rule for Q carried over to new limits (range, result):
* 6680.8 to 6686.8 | 1.54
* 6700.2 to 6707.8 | 1.52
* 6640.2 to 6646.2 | 1.54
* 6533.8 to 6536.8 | 1.6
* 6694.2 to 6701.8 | 1.47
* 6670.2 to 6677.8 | 1.38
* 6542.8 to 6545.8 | 1.63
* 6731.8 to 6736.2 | 1.89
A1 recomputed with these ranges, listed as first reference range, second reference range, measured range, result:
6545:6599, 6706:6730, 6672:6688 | 0.29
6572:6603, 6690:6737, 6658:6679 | 0.24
